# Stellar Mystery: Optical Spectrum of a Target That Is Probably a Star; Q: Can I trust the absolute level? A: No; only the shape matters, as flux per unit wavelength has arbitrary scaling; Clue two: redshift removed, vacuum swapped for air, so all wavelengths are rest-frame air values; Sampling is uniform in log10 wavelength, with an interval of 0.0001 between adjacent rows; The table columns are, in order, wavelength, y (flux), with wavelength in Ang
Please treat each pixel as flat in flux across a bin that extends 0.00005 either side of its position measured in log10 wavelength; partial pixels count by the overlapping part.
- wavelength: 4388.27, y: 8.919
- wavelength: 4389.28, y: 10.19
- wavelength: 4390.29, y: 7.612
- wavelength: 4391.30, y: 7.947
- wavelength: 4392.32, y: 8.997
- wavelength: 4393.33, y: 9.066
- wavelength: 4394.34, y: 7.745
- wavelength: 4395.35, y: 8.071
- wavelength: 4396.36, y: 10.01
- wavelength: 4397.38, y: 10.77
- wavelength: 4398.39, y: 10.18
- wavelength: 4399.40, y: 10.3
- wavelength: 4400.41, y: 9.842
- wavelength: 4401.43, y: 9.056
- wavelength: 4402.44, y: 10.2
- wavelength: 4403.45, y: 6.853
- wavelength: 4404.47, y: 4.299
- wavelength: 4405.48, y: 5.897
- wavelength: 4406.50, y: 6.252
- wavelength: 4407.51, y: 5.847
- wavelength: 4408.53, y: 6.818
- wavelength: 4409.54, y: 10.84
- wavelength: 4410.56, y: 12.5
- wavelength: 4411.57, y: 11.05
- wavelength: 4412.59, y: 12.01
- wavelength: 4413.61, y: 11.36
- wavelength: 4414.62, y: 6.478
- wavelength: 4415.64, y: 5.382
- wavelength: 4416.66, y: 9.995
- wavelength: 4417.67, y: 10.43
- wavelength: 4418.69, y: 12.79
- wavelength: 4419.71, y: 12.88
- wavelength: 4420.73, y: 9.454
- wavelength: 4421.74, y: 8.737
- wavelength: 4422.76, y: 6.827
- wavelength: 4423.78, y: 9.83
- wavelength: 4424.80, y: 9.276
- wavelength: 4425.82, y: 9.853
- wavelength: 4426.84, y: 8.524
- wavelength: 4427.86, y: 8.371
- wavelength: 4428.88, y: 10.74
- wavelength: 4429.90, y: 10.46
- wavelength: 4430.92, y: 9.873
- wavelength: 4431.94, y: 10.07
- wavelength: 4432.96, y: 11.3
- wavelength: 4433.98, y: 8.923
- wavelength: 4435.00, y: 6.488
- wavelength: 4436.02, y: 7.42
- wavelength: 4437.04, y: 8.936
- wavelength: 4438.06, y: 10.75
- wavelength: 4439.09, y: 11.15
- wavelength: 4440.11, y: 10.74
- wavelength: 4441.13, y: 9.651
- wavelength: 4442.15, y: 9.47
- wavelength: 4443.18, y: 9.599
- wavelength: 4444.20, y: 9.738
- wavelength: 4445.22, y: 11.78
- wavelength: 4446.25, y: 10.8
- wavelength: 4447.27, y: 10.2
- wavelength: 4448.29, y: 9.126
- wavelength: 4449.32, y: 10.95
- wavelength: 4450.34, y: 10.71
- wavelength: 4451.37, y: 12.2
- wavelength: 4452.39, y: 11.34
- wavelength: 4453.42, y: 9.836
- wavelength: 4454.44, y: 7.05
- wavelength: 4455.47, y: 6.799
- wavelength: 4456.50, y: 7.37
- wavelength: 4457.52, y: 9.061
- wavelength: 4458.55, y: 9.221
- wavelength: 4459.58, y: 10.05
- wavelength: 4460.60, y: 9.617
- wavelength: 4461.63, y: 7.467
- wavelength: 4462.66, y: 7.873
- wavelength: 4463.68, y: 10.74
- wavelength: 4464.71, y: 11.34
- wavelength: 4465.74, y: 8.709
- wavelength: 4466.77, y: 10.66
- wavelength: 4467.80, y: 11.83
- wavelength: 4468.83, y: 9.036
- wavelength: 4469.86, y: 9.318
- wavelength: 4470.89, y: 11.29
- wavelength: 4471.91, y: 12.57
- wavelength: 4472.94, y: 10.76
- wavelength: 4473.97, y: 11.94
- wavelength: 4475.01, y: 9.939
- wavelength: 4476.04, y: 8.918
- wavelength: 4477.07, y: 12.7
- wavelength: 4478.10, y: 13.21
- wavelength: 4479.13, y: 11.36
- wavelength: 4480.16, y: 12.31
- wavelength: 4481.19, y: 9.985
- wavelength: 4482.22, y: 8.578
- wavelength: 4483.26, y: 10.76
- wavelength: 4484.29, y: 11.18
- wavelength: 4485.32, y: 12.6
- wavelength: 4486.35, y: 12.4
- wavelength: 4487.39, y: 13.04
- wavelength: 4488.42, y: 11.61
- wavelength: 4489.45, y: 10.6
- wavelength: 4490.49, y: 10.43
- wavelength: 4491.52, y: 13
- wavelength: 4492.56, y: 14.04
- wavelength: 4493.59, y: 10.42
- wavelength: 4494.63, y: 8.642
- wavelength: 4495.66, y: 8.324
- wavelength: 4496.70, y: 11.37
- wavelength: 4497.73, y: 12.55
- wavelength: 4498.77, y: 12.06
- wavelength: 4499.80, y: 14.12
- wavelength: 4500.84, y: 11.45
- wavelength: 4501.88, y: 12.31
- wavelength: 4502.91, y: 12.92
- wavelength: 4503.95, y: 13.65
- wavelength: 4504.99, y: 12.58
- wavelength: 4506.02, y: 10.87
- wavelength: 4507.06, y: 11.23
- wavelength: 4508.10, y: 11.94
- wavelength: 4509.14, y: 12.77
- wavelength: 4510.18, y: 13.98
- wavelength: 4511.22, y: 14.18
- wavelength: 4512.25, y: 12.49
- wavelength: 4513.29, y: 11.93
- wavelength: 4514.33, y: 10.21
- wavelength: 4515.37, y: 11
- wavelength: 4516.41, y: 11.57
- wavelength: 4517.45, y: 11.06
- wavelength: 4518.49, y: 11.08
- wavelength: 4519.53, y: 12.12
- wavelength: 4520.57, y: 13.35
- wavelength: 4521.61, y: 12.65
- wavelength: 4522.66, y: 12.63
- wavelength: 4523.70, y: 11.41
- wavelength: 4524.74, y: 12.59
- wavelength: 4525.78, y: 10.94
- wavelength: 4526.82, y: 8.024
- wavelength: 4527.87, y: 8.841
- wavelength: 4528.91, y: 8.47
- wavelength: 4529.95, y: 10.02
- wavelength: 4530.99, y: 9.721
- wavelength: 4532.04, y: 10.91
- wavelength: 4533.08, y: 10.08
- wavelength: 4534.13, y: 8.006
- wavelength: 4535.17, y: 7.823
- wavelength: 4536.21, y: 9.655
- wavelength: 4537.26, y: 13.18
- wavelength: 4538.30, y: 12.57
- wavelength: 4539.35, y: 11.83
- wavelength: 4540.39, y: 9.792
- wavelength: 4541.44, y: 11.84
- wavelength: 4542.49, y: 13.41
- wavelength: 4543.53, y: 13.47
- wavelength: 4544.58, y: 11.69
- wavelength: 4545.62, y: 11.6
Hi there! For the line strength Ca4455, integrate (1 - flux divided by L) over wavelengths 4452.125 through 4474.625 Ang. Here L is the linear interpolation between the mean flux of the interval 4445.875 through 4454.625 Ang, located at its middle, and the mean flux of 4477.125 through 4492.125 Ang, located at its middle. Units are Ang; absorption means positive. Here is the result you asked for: 2.3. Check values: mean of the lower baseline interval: 10.4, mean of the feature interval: 9.7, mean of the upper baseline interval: 11.6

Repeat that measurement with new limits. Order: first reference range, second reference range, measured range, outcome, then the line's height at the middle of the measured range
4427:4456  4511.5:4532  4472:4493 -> -2.1 Ang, 10.5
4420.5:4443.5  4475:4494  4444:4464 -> 1.3 Ang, 10.3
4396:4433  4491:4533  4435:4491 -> 0.9 Ang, 10.4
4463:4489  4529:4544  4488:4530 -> -2.7 Ang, 10.9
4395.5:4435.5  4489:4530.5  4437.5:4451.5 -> -0.7 Ang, 9.97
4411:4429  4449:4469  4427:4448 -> -0.4 Ang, 9.62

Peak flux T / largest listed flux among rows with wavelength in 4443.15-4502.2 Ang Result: 14.12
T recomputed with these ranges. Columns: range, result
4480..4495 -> 14.04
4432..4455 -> 12.2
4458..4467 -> 11.34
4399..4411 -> 12.5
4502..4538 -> 14.18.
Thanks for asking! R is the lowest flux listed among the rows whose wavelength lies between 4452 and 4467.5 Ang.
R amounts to 6.799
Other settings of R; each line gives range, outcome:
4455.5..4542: 7.37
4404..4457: 4.299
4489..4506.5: 8.324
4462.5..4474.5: 7.873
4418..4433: 6.827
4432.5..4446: 6.488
